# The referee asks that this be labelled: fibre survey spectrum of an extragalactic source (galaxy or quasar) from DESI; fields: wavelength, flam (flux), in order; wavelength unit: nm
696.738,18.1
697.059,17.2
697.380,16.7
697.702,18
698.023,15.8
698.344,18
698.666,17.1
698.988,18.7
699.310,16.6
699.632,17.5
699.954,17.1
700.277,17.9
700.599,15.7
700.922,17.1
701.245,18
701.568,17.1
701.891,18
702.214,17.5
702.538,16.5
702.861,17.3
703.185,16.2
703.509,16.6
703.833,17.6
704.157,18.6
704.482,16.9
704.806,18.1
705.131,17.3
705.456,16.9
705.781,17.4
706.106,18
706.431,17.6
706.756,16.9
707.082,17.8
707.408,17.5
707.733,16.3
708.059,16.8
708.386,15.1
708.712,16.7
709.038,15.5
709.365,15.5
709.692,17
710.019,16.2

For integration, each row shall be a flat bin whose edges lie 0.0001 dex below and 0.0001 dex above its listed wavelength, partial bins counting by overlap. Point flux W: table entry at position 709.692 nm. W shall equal 17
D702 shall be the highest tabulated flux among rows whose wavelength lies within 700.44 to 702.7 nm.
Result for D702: 18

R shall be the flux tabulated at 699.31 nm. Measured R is 16.6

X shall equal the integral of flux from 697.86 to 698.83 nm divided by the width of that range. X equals 17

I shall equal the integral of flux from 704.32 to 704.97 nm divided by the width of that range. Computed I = 17.5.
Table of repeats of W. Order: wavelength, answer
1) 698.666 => 17.1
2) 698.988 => 18.7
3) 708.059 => 16.8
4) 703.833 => 17.6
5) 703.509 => 16.6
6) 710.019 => 16.2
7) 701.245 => 18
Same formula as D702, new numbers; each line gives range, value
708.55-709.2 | 16.7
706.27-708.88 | 17.8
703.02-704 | 17.6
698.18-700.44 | 18.7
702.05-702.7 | 17.5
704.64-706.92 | 18.1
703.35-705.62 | 18.6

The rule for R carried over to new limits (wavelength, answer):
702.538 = 16.5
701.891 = 18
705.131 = 17.3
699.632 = 17.5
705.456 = 16.9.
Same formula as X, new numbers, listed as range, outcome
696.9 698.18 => 16.9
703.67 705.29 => 17.7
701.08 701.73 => 17.5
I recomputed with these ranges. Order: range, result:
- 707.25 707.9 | 16.9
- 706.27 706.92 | 17.2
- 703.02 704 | 16.8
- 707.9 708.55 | 15.9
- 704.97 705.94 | 17.2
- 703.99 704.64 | 17.7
